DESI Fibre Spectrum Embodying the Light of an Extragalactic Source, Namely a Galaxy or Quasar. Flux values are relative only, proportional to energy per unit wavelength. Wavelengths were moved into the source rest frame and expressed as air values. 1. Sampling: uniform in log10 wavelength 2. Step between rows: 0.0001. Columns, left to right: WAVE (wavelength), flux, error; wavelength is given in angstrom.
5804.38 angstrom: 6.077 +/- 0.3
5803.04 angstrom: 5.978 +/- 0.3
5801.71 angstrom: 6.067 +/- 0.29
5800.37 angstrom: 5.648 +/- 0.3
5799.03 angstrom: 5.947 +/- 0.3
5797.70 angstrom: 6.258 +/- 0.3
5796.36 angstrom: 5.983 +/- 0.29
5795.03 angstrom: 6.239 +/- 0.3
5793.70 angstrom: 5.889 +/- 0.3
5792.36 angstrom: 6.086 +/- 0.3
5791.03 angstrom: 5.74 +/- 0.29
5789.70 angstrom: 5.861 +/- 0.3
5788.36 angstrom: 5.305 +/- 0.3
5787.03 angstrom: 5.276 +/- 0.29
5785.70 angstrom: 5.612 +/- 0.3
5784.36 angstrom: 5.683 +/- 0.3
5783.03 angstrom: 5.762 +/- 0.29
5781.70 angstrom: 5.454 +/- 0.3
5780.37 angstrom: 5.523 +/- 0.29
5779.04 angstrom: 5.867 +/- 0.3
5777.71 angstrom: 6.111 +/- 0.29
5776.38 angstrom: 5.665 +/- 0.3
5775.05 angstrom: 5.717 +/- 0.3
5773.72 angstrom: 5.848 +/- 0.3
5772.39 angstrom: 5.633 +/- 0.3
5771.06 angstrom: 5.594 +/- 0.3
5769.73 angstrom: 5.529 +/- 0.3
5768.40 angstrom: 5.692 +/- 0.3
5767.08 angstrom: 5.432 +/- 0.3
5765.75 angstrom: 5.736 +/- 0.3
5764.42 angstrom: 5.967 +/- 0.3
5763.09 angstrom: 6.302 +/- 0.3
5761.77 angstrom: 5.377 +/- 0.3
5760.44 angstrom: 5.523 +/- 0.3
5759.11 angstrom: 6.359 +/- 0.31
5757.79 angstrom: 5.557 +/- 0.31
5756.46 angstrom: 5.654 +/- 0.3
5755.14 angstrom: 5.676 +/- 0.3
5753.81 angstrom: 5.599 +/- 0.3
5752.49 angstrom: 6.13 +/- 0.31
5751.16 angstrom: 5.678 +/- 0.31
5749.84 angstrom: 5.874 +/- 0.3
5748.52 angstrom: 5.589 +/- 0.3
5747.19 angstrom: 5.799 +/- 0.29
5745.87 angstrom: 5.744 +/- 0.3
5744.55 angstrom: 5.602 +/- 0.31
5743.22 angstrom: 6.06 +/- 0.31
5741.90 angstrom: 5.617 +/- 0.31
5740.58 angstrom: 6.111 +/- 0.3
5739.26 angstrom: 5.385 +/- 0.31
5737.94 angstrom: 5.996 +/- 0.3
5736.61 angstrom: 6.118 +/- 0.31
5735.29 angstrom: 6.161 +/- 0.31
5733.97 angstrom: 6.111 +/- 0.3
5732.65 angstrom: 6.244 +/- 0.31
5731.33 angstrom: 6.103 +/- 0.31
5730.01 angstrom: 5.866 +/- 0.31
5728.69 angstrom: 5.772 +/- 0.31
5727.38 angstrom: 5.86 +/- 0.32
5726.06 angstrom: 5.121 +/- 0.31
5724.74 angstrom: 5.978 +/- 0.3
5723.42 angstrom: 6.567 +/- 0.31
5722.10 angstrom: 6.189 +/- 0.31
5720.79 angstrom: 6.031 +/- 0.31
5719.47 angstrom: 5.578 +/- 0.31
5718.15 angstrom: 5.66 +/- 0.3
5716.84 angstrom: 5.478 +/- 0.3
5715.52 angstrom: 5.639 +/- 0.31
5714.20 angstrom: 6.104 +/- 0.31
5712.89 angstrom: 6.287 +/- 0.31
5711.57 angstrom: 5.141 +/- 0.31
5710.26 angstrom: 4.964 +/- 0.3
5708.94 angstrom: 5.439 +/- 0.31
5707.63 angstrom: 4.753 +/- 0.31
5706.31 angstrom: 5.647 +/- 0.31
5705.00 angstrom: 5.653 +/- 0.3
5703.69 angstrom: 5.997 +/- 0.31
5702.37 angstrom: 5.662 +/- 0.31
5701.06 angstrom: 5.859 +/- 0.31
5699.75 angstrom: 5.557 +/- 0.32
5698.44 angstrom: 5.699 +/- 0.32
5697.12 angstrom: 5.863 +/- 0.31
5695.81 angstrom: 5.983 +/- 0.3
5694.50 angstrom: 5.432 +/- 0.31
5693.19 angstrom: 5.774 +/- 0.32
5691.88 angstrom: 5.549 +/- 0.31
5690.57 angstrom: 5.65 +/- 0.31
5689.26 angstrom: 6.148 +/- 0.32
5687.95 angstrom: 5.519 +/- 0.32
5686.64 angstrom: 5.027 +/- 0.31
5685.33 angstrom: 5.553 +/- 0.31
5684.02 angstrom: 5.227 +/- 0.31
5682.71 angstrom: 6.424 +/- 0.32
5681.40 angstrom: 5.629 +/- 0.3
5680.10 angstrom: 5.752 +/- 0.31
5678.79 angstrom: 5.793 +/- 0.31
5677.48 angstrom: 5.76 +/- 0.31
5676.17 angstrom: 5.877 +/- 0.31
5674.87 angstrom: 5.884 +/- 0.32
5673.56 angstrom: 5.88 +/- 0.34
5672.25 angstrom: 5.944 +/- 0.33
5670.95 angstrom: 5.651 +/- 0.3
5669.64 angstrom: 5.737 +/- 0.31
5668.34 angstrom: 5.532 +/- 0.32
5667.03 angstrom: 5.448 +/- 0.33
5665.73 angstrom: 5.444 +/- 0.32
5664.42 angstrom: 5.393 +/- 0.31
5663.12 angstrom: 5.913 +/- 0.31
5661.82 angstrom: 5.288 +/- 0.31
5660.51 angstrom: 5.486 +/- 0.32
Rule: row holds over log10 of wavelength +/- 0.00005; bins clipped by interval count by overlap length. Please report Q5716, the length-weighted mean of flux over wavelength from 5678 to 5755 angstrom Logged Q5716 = 5.75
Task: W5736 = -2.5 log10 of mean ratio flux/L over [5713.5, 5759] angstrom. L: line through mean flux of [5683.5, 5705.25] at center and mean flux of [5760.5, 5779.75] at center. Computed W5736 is -0.03 mag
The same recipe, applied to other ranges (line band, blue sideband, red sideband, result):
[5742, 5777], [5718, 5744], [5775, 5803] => 0.02 mag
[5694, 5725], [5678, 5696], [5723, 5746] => 0.01 mag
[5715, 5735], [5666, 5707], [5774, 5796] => -0.03 mag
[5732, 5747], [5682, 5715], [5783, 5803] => -0.04 mag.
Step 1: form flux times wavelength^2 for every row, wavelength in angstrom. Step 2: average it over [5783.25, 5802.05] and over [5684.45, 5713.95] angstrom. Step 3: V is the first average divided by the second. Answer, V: 1.07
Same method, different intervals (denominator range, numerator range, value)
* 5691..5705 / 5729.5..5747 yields 1.05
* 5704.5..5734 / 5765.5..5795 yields 1.01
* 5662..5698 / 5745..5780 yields 1.04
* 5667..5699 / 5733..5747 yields 1.05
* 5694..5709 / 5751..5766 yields 1.05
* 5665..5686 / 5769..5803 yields 1.05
